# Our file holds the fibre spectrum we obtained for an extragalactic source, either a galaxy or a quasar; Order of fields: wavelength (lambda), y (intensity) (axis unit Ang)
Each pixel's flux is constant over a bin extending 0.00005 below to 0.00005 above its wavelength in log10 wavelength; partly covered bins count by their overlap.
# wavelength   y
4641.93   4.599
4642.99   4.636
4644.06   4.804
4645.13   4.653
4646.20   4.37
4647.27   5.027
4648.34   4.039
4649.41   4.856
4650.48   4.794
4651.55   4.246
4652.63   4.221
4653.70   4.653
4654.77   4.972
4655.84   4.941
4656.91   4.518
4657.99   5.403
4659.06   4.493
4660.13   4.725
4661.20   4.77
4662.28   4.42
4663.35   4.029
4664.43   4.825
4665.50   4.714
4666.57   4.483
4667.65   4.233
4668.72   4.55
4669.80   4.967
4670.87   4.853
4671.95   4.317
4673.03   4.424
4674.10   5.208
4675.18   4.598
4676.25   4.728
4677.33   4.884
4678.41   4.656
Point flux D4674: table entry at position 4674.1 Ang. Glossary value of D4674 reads 5.208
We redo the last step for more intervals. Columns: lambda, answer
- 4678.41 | 4.656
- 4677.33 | 4.884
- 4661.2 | 4.77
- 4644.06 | 4.804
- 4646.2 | 4.37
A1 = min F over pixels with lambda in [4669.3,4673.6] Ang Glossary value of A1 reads 4.317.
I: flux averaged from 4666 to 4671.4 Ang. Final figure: 4.62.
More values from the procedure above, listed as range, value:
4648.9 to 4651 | 4.83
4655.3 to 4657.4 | 4.74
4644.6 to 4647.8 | 4.68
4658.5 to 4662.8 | 4.61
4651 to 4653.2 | 4.23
